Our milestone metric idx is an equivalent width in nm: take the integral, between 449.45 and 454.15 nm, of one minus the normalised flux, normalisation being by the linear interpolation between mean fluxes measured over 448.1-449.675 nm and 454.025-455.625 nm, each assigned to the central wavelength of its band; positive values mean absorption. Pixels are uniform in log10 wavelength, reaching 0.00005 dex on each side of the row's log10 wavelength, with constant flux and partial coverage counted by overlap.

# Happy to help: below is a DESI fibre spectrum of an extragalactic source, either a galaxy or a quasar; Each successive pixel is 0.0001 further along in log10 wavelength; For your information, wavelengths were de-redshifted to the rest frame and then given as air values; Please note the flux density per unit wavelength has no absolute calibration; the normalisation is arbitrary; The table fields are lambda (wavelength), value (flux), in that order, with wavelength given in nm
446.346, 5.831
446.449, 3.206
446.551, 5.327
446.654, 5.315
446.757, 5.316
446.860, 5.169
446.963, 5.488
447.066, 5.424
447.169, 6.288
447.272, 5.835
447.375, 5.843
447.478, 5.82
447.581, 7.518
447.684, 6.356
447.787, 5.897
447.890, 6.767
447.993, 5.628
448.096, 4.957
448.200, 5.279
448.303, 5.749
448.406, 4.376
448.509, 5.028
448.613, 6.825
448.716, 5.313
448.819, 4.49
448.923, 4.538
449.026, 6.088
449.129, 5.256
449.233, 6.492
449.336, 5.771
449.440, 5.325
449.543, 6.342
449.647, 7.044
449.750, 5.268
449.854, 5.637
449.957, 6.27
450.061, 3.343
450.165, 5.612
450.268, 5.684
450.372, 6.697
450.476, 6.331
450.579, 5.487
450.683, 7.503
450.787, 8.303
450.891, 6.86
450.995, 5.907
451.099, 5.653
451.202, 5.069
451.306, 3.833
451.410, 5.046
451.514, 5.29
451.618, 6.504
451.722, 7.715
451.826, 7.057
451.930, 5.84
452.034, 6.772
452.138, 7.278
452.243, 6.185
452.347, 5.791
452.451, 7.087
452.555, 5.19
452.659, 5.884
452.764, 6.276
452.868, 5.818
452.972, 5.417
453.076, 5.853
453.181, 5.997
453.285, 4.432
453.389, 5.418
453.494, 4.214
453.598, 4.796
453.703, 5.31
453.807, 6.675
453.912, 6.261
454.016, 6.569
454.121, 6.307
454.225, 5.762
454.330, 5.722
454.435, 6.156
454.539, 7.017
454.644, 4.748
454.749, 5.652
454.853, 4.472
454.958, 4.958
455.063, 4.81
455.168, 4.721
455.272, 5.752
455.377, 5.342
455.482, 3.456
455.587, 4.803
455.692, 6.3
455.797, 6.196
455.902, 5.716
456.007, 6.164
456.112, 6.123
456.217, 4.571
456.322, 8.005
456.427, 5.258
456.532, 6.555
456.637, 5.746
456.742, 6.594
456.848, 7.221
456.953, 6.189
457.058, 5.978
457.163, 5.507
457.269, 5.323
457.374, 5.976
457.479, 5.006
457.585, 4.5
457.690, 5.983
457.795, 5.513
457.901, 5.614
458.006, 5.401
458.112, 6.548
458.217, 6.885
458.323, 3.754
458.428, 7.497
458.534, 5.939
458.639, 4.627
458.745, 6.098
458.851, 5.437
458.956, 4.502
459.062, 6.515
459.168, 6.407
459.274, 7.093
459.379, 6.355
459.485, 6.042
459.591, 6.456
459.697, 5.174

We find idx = -0.424 nm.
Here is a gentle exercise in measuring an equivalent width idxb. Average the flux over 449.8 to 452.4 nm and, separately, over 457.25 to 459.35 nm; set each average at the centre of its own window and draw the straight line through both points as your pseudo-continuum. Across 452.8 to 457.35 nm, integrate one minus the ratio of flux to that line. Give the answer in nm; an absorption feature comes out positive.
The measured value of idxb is 0.16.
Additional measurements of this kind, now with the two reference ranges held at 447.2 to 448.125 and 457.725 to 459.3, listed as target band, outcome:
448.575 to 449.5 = 0.079 nm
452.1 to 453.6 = 0.063 nm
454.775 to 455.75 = 0.154 nm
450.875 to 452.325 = -0.010 nm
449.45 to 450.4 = 0.051 nm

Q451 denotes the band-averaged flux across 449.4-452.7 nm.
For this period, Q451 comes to 6.06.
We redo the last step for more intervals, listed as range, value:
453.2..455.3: 5.49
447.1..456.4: 5.79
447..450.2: 5.69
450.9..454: 5.84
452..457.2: 5.78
